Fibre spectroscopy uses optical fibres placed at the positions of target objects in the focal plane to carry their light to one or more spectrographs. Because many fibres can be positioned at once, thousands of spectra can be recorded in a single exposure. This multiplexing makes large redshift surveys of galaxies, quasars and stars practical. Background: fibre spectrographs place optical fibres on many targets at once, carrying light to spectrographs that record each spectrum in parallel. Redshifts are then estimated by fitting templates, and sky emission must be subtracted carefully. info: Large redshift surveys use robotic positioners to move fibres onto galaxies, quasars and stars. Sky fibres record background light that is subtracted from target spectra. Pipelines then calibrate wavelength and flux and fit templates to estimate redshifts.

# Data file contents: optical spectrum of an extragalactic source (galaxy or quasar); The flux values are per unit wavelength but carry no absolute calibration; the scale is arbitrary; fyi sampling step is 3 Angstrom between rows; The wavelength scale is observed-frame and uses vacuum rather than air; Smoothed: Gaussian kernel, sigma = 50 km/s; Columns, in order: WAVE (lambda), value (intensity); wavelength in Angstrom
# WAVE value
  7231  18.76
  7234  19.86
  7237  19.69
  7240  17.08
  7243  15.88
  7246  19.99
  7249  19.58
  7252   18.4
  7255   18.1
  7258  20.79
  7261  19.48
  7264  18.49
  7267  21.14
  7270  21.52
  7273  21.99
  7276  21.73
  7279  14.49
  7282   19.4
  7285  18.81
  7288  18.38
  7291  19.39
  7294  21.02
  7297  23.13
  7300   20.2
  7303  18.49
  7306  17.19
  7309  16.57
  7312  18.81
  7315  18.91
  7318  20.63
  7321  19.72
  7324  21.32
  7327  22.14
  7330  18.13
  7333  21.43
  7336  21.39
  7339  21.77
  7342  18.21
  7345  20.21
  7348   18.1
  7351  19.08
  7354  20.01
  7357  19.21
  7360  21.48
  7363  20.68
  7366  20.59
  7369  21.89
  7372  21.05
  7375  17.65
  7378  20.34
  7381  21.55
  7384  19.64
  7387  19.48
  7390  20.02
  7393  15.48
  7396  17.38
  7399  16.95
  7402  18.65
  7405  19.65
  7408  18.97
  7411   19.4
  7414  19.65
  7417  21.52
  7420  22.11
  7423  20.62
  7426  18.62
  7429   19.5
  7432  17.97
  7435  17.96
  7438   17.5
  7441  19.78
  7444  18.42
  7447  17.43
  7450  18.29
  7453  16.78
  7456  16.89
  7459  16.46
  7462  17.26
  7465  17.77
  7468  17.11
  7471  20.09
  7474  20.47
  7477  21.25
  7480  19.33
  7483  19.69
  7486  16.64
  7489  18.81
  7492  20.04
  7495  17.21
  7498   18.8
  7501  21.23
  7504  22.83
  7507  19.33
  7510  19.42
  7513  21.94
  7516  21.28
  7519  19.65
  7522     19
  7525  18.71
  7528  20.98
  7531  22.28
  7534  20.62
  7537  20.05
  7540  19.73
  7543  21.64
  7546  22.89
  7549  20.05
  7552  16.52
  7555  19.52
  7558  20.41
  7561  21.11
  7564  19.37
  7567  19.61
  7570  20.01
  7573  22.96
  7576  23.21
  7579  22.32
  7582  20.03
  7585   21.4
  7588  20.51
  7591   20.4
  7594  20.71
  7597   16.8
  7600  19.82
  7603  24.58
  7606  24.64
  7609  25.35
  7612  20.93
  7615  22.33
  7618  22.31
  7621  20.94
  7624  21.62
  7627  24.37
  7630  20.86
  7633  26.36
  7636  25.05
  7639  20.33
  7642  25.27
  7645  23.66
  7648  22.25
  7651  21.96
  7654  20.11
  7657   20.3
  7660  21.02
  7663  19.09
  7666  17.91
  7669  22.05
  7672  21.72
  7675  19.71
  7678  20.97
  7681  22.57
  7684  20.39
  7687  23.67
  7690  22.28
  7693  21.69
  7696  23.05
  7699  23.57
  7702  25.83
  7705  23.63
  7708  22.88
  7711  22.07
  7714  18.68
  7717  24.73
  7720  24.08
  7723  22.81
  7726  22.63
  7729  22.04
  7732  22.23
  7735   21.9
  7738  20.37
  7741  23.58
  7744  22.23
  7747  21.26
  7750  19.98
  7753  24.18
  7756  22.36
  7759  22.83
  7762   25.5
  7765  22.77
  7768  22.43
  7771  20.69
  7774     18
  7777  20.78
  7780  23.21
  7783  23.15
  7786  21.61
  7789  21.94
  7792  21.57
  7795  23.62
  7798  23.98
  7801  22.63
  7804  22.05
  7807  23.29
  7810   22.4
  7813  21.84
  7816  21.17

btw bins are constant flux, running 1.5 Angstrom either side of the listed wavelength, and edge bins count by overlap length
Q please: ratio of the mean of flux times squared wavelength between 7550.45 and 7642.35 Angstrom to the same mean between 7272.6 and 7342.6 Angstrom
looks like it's 1.18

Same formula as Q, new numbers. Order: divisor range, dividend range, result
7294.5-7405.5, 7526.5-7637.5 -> 1.16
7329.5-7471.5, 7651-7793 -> 1.25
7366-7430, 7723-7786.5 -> 1.24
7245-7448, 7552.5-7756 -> 1.21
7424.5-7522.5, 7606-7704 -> 1.23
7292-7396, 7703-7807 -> 1.26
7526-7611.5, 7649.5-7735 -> 1.08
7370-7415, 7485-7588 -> 1.11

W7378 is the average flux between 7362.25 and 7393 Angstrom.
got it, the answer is 20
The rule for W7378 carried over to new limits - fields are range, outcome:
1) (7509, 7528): 20.1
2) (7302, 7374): 19.9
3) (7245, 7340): 19.8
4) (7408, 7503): 18.9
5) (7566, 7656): 22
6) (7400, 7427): 19.9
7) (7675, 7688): 21.6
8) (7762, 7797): 22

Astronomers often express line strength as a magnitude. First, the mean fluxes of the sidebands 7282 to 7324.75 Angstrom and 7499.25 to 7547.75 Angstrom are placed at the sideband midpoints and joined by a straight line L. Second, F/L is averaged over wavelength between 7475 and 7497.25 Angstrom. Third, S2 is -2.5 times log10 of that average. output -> 0.08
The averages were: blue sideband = 19.4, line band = 19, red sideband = 20.7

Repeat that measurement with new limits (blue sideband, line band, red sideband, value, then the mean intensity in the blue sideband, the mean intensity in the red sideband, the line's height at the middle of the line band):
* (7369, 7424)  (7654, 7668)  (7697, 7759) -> 0.12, 19.5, 22.6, 21.9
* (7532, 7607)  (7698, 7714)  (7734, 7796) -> -0.07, 20.7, 22.1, 21.7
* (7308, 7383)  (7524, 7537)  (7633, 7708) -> 0.03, 20.1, 22.1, 21.2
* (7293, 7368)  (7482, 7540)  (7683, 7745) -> 0.07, 19.9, 22.6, 21.2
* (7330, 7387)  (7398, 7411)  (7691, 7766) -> 0.10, 20.2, 22.7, 20.5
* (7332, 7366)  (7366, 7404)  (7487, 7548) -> 0.05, 20.1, 20.3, 20.2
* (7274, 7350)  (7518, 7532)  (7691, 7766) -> 0.06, 19.6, 22.7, 21.2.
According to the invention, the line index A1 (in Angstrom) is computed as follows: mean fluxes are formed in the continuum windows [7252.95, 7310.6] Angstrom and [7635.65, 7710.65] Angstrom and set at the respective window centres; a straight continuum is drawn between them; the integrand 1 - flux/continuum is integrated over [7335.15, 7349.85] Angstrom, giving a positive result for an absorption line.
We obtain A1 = 0.01 Angstrom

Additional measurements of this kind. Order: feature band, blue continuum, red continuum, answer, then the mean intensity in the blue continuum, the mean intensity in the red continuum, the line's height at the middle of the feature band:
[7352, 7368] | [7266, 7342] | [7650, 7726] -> -0.2 Angstrom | 19.9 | 21.9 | 20.2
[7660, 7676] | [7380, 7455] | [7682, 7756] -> 1.2 Angstrom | 18.9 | 22.5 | 21.9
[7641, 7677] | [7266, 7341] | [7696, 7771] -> 1.6 Angstrom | 19.9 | 22.7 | 22.2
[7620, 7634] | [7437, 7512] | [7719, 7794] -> -1.5 Angstrom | 18.8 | 22.2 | 20.6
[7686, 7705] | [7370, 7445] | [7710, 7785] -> -1.4 Angstrom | 19.2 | 22.2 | 21.7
